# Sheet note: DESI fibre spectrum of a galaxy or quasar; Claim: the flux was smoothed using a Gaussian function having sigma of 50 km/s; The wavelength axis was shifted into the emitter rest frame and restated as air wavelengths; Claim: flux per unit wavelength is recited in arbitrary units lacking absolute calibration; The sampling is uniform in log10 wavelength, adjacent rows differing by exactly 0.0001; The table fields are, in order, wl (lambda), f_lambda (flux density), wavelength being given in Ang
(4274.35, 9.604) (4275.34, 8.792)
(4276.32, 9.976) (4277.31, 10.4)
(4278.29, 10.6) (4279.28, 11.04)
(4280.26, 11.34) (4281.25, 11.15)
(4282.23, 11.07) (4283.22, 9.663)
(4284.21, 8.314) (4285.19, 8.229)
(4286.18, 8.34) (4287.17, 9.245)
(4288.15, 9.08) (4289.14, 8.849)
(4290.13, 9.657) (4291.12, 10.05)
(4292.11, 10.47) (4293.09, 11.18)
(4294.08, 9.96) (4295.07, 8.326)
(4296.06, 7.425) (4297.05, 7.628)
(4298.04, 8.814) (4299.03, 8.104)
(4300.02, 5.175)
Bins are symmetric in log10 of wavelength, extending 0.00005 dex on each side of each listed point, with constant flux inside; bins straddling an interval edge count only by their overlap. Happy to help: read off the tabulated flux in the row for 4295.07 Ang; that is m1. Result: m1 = 8.326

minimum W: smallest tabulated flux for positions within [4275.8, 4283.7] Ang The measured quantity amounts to 9.663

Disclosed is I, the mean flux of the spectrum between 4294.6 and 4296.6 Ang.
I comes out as 7.86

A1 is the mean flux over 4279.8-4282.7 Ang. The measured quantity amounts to 11.2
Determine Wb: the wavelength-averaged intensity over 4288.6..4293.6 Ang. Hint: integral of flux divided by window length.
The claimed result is 10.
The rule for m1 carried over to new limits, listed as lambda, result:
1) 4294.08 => 9.96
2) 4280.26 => 11.34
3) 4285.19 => 8.229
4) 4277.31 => 10.4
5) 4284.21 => 8.314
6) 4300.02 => 5.175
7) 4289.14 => 8.849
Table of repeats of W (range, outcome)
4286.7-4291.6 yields 8.849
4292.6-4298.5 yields 7.425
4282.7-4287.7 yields 8.229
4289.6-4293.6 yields 9.657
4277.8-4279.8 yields 10.6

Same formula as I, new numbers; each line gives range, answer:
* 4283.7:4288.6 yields 8.65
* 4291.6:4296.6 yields 9.46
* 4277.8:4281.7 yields 11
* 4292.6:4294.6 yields 10.5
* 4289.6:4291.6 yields 9.81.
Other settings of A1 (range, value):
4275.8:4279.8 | 10.5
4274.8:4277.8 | 9.71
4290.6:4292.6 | 10.3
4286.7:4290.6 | 9.21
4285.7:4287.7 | 8.82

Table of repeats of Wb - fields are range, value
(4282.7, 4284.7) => 8.99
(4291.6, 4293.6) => 10.8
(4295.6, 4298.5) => 7.95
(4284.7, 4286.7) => 8.28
